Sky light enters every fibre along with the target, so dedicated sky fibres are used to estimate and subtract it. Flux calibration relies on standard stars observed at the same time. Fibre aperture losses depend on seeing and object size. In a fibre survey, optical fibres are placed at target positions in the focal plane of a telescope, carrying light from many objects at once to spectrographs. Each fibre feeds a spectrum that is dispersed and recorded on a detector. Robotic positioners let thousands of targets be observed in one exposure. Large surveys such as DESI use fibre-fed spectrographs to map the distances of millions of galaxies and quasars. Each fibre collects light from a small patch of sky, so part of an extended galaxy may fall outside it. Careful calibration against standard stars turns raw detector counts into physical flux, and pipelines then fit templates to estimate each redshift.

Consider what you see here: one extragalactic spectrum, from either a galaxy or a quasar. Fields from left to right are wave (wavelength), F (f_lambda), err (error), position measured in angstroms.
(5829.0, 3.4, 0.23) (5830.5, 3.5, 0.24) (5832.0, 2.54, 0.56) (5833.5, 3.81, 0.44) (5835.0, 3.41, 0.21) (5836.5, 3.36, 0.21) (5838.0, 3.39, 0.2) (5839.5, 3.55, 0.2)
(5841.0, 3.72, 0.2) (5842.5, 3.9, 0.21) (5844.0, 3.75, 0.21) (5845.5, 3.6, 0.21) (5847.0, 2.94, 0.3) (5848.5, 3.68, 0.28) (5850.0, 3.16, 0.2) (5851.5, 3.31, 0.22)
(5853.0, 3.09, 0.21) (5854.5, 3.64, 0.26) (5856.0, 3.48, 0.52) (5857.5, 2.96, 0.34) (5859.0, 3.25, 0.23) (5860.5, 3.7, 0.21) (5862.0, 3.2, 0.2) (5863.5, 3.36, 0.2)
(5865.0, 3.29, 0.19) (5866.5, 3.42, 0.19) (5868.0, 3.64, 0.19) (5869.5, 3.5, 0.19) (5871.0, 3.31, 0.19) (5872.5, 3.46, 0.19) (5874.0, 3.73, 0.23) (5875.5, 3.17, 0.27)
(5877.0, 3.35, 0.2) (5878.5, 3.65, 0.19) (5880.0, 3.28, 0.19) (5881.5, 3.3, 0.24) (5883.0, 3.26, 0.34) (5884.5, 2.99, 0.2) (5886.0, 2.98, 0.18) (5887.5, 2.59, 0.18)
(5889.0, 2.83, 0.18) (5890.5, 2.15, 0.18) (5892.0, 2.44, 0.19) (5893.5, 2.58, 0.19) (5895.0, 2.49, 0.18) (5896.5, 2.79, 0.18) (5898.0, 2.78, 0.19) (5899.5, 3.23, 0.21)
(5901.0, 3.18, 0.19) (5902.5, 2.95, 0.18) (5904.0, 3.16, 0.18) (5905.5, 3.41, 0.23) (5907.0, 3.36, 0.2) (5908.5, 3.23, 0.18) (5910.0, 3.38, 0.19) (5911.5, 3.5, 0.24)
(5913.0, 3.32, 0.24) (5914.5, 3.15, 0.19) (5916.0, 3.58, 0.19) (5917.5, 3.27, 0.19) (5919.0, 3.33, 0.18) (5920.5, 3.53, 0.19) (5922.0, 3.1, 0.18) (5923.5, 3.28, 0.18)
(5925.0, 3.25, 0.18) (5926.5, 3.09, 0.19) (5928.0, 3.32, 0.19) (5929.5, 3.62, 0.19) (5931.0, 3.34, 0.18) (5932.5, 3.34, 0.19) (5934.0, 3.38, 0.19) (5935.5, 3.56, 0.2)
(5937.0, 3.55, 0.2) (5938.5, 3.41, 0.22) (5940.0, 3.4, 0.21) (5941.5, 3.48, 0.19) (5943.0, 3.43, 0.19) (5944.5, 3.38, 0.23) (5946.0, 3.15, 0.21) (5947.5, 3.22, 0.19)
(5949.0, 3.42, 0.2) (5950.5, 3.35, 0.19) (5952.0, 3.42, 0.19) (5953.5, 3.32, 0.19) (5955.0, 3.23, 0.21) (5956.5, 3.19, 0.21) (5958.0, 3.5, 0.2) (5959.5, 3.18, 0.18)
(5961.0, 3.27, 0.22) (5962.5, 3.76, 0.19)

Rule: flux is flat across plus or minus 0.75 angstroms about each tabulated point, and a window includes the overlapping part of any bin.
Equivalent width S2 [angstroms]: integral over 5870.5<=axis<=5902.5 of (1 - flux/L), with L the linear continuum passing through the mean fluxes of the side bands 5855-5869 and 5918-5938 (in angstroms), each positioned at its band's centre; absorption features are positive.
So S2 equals 3.3 angstroms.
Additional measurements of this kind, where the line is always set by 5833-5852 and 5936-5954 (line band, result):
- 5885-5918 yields 4.0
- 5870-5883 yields 0.2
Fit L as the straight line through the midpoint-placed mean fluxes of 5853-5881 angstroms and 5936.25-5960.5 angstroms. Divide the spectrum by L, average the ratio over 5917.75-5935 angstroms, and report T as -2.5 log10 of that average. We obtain 0.01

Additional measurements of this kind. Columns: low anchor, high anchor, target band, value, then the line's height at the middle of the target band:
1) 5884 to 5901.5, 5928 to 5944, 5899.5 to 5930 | -0.07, 3.1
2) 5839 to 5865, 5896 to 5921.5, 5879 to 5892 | 0.14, 3.32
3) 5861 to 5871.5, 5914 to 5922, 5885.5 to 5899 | 0.27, 3.38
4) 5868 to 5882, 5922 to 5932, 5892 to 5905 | 0.17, 3.37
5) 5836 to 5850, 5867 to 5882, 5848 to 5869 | 0.04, 3.48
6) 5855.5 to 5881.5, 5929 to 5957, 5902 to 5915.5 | 0.03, 3.39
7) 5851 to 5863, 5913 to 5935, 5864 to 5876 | -0.04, 3.33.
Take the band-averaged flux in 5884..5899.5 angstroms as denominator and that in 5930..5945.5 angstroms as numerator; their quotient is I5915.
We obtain 1.28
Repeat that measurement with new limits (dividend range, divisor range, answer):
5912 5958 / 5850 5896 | 1.05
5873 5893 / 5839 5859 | 0.89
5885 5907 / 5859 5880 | 0.83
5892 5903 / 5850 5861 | 0.85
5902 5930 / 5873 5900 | 1.11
